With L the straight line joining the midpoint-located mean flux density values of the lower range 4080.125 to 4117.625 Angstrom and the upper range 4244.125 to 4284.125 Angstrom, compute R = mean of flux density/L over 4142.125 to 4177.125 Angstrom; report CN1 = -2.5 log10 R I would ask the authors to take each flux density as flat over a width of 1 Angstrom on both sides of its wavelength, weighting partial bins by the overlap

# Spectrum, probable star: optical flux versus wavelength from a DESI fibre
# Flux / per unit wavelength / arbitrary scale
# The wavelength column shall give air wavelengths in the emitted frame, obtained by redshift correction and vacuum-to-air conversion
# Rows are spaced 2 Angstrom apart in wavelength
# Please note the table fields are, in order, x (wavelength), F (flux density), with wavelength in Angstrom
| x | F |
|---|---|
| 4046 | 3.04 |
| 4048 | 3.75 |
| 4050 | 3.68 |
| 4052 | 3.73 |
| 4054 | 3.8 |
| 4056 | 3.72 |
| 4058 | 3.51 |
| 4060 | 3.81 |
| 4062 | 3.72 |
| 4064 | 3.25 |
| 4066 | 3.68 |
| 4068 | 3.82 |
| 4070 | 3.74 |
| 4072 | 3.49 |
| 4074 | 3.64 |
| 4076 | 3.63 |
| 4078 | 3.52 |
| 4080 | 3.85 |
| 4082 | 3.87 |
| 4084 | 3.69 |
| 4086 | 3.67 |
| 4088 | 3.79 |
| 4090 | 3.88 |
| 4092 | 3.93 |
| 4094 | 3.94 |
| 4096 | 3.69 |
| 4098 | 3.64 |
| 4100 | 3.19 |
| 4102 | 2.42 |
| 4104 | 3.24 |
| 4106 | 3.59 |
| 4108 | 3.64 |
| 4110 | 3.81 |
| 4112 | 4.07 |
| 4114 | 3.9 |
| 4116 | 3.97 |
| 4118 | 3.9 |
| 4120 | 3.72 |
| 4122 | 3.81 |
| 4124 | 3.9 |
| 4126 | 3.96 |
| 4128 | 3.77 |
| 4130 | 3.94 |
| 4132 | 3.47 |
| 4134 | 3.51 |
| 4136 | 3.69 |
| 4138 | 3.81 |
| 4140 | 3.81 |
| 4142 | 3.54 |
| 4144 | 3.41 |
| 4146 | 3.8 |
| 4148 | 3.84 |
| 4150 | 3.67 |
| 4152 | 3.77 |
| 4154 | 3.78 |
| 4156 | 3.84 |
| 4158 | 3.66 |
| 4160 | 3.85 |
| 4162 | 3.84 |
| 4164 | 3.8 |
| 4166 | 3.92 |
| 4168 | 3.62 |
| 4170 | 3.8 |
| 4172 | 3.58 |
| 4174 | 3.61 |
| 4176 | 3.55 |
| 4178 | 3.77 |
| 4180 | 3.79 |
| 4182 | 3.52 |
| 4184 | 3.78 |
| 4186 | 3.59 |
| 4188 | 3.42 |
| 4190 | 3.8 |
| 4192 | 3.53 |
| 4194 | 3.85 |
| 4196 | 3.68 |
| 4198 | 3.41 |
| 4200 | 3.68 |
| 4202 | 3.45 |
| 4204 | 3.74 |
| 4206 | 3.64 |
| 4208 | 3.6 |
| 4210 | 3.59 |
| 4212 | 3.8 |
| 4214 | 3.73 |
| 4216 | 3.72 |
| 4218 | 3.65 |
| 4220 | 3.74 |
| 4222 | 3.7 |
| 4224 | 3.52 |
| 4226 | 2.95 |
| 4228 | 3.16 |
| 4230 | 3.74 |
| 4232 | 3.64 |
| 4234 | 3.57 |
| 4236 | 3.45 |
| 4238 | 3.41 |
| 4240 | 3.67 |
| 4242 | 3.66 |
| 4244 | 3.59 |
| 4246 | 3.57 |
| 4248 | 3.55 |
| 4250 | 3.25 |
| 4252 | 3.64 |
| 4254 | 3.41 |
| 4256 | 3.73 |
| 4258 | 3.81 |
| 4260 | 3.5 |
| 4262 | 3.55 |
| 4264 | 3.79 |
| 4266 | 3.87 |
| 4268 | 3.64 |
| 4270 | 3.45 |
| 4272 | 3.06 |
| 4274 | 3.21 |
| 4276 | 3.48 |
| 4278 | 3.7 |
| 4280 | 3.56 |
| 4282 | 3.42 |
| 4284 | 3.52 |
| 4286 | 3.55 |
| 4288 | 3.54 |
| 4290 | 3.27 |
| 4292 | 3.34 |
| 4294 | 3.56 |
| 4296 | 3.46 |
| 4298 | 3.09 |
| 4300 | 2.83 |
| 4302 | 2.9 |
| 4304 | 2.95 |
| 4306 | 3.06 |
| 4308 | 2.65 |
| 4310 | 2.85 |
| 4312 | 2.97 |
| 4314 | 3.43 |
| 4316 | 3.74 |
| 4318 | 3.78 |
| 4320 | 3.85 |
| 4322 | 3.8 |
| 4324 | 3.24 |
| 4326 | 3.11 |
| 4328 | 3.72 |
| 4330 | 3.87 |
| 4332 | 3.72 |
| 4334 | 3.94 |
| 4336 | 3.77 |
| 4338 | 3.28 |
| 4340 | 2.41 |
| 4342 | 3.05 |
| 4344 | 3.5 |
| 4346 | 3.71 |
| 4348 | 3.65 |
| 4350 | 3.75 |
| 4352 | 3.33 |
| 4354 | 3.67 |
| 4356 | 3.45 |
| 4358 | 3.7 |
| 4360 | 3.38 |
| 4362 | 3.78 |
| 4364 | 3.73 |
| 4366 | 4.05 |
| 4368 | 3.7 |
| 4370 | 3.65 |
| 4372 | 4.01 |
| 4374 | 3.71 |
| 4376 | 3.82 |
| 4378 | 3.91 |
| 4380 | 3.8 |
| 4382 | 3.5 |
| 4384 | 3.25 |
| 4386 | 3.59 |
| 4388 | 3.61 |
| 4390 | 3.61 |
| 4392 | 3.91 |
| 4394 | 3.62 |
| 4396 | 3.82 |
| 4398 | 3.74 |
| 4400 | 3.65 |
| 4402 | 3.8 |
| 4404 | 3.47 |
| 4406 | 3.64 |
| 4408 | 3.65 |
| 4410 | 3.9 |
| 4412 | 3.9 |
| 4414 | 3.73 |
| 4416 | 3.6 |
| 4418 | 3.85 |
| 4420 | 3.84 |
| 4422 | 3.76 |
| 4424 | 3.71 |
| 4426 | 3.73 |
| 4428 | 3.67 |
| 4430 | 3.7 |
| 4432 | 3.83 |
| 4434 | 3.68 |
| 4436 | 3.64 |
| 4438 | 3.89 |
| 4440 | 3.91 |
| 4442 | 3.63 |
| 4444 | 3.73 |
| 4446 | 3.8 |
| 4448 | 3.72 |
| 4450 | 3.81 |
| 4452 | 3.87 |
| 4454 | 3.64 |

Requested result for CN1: -0.03 mag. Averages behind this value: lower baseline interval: 3.67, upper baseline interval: 3.54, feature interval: 3.72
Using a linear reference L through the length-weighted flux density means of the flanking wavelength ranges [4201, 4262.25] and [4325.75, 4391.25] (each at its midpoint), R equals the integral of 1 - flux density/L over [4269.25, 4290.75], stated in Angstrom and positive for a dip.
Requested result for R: 0.9 Angstrom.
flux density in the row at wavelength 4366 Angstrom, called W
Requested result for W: 4.05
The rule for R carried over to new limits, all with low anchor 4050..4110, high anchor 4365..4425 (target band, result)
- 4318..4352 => 1.68 Angstrom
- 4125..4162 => -0.85 Angstrom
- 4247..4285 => 1.57 Angstrom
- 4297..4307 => 1.98 Angstrom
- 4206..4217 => -0.04 Angstrom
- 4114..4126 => -0.76 Angstrom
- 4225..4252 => 1.42 Angstrom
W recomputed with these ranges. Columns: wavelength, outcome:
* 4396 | 3.82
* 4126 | 3.96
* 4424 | 3.71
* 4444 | 3.73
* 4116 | 3.97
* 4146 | 3.8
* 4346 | 3.71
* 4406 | 3.64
